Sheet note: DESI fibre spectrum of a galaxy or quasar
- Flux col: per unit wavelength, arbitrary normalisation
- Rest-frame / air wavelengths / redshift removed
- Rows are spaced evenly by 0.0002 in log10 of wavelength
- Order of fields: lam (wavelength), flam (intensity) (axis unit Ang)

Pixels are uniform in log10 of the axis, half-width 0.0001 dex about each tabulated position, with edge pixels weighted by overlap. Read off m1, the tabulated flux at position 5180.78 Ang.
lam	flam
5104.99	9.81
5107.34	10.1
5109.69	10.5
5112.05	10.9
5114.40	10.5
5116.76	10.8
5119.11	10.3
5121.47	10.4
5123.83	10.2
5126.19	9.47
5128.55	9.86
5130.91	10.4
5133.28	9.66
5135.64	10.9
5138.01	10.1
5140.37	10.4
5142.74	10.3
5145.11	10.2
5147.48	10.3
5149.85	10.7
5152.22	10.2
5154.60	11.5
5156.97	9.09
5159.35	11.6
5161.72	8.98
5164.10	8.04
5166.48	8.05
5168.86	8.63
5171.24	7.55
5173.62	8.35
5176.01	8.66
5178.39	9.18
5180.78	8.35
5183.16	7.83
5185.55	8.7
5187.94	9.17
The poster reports 8.35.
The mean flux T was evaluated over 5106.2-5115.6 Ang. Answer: 10.5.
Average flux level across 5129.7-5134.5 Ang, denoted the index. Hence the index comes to 10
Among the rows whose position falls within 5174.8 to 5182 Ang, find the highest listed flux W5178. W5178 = 9.18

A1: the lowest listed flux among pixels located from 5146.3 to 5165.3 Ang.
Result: 8.04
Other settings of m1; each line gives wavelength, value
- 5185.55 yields 8.7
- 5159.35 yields 11.6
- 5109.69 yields 10.5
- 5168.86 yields 8.63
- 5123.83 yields 10.2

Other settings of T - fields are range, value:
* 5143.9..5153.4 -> 10.4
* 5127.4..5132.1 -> 10.1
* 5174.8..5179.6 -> 8.9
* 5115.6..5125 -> 10.4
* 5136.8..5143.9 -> 10.3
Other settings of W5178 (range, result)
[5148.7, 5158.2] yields 11.5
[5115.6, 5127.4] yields 10.8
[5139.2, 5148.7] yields 10.4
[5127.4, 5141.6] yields 10.9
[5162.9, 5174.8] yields 8.63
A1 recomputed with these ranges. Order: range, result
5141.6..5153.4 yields 10.2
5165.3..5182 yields 7.55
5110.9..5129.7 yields 9.47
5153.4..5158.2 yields 9.09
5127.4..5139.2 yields 9.66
